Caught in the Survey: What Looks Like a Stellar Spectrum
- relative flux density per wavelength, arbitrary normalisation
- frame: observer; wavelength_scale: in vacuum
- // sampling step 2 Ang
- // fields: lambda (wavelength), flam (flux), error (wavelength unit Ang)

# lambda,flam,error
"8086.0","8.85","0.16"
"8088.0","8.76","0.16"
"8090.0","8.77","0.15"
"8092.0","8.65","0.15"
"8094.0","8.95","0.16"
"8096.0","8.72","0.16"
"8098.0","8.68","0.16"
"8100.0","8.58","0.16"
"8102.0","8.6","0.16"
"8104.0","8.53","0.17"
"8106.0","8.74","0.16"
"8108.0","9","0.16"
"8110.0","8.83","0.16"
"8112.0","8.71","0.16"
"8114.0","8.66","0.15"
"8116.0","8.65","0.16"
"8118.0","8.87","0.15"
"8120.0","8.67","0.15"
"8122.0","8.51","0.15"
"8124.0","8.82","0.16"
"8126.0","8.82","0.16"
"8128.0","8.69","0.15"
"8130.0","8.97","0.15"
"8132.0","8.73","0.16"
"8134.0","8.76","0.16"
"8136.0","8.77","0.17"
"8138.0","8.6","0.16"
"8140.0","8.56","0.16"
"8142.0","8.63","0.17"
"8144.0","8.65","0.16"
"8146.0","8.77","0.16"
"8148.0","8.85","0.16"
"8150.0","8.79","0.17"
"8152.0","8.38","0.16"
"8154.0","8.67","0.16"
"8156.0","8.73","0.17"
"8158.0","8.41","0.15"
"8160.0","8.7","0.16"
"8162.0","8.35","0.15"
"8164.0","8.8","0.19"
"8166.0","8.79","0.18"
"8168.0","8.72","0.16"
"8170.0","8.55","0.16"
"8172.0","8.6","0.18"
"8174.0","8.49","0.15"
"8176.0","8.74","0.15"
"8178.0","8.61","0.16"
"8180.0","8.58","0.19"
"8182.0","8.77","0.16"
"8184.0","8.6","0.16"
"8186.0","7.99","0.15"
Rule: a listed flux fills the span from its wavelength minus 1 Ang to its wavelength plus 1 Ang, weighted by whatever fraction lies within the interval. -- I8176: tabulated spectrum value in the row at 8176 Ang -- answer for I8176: 8.74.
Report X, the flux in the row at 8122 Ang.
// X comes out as 8.51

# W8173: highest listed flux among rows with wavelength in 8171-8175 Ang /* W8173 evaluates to 8.6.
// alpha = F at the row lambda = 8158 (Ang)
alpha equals 8.41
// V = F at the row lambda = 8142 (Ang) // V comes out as 8.63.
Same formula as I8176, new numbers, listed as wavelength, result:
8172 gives 8.6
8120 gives 8.67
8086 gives 8.85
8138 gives 8.6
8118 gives 8.87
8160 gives 8.7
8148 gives 8.85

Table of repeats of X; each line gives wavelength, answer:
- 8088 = 8.76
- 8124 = 8.82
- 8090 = 8.77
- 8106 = 8.74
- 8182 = 8.77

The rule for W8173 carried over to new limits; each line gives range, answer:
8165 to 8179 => 8.79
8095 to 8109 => 9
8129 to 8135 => 8.97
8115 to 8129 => 8.87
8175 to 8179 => 8.74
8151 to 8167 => 8.8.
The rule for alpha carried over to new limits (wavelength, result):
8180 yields 8.58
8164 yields 8.8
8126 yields 8.82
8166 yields 8.79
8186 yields 7.99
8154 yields 8.67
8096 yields 8.72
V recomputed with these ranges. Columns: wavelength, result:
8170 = 8.55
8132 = 8.73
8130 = 8.97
